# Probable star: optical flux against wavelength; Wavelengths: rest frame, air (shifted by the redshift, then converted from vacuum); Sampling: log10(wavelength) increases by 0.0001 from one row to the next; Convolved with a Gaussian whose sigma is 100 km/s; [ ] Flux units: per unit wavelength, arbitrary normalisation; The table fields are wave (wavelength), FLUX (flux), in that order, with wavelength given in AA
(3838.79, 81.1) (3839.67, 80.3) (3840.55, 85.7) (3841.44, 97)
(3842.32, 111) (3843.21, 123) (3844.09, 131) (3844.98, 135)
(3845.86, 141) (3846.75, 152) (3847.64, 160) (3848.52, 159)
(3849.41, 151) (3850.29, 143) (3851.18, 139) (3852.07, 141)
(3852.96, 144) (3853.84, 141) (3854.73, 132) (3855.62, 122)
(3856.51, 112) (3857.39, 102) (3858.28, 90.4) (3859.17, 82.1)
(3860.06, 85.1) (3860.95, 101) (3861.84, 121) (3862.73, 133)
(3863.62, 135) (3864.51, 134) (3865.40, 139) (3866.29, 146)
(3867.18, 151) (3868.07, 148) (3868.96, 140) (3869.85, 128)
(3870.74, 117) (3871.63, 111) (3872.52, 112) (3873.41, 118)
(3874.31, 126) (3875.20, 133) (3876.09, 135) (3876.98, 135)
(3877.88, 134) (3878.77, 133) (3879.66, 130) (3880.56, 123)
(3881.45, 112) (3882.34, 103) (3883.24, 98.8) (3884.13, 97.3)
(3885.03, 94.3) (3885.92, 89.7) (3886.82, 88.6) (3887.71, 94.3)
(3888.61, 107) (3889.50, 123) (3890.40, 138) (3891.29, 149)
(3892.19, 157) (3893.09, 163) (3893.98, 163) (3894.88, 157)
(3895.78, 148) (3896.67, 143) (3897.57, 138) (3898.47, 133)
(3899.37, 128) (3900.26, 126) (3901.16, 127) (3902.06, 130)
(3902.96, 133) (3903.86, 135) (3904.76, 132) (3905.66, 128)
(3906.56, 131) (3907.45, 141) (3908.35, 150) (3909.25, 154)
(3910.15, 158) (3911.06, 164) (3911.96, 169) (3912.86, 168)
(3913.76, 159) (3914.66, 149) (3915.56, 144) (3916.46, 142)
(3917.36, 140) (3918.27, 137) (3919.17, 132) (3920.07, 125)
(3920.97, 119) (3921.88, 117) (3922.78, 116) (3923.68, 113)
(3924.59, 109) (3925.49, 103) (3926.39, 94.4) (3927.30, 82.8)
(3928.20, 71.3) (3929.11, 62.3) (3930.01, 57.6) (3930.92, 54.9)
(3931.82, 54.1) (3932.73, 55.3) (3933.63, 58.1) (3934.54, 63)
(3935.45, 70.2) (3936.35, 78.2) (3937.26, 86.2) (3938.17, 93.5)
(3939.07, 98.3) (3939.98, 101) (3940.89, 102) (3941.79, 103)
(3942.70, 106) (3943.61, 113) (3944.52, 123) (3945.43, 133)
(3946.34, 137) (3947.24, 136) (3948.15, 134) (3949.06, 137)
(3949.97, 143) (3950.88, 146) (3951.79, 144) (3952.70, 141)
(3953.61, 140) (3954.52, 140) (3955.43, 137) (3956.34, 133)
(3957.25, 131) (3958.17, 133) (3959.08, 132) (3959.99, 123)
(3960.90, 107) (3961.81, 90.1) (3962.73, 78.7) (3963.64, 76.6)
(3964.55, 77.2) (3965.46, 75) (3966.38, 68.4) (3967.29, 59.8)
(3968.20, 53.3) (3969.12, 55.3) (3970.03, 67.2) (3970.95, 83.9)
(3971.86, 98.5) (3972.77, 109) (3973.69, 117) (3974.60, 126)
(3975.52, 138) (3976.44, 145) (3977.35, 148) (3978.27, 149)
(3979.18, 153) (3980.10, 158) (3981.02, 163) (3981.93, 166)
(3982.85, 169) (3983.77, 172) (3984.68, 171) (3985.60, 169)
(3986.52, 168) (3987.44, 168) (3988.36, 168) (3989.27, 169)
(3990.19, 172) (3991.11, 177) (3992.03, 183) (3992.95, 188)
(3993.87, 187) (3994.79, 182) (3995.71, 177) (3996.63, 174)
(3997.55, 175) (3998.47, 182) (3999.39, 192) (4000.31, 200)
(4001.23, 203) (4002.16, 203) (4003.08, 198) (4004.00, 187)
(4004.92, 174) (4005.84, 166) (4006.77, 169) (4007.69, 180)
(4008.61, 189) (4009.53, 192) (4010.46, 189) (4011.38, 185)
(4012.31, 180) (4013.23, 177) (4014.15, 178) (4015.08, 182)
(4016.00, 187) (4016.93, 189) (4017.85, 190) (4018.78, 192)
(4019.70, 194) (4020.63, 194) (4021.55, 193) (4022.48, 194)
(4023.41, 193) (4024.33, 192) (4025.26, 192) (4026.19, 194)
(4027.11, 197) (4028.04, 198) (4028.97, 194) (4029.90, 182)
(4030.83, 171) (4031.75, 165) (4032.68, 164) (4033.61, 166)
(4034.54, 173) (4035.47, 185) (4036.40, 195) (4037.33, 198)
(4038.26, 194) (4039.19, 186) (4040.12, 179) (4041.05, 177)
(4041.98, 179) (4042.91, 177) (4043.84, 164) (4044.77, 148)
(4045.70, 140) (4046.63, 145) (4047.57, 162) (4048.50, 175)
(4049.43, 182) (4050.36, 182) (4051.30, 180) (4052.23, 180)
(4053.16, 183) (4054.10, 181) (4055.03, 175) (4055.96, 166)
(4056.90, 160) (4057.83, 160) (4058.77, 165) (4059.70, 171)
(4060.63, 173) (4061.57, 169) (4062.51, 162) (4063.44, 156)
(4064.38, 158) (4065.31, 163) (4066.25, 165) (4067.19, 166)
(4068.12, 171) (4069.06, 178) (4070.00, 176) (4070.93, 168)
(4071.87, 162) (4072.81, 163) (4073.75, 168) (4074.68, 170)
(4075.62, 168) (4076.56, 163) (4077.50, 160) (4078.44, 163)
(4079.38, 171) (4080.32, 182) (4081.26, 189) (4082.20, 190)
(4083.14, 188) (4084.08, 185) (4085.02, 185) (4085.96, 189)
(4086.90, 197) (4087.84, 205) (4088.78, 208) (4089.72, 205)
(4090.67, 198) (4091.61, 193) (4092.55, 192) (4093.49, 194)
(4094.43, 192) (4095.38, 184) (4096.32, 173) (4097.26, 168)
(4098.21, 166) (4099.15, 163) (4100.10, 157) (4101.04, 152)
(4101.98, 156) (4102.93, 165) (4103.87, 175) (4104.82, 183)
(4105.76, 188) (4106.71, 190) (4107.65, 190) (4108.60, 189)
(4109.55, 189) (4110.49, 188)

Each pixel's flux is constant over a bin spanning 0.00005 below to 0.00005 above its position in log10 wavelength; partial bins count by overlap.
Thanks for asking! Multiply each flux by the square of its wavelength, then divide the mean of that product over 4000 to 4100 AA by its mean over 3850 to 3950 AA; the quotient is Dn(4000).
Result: 1.60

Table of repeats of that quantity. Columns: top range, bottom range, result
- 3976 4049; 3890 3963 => 1.53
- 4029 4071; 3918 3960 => 1.67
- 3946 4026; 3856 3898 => 1.32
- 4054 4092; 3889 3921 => 1.33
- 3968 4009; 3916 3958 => 1.50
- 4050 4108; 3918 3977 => 1.81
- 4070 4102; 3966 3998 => 1.31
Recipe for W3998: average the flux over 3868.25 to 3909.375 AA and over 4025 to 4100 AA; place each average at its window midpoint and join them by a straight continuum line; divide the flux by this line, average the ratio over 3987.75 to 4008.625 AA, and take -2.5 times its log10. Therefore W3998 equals -0.15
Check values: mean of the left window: 128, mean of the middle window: 182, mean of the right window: 176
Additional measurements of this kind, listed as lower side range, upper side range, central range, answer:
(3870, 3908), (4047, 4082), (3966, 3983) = 0.26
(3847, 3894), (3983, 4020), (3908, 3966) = 0.32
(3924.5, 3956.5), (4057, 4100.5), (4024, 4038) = -0.22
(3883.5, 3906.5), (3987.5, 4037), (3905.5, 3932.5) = 0.15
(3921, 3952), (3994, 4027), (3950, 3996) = 0.08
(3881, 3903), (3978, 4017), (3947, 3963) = 0.21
